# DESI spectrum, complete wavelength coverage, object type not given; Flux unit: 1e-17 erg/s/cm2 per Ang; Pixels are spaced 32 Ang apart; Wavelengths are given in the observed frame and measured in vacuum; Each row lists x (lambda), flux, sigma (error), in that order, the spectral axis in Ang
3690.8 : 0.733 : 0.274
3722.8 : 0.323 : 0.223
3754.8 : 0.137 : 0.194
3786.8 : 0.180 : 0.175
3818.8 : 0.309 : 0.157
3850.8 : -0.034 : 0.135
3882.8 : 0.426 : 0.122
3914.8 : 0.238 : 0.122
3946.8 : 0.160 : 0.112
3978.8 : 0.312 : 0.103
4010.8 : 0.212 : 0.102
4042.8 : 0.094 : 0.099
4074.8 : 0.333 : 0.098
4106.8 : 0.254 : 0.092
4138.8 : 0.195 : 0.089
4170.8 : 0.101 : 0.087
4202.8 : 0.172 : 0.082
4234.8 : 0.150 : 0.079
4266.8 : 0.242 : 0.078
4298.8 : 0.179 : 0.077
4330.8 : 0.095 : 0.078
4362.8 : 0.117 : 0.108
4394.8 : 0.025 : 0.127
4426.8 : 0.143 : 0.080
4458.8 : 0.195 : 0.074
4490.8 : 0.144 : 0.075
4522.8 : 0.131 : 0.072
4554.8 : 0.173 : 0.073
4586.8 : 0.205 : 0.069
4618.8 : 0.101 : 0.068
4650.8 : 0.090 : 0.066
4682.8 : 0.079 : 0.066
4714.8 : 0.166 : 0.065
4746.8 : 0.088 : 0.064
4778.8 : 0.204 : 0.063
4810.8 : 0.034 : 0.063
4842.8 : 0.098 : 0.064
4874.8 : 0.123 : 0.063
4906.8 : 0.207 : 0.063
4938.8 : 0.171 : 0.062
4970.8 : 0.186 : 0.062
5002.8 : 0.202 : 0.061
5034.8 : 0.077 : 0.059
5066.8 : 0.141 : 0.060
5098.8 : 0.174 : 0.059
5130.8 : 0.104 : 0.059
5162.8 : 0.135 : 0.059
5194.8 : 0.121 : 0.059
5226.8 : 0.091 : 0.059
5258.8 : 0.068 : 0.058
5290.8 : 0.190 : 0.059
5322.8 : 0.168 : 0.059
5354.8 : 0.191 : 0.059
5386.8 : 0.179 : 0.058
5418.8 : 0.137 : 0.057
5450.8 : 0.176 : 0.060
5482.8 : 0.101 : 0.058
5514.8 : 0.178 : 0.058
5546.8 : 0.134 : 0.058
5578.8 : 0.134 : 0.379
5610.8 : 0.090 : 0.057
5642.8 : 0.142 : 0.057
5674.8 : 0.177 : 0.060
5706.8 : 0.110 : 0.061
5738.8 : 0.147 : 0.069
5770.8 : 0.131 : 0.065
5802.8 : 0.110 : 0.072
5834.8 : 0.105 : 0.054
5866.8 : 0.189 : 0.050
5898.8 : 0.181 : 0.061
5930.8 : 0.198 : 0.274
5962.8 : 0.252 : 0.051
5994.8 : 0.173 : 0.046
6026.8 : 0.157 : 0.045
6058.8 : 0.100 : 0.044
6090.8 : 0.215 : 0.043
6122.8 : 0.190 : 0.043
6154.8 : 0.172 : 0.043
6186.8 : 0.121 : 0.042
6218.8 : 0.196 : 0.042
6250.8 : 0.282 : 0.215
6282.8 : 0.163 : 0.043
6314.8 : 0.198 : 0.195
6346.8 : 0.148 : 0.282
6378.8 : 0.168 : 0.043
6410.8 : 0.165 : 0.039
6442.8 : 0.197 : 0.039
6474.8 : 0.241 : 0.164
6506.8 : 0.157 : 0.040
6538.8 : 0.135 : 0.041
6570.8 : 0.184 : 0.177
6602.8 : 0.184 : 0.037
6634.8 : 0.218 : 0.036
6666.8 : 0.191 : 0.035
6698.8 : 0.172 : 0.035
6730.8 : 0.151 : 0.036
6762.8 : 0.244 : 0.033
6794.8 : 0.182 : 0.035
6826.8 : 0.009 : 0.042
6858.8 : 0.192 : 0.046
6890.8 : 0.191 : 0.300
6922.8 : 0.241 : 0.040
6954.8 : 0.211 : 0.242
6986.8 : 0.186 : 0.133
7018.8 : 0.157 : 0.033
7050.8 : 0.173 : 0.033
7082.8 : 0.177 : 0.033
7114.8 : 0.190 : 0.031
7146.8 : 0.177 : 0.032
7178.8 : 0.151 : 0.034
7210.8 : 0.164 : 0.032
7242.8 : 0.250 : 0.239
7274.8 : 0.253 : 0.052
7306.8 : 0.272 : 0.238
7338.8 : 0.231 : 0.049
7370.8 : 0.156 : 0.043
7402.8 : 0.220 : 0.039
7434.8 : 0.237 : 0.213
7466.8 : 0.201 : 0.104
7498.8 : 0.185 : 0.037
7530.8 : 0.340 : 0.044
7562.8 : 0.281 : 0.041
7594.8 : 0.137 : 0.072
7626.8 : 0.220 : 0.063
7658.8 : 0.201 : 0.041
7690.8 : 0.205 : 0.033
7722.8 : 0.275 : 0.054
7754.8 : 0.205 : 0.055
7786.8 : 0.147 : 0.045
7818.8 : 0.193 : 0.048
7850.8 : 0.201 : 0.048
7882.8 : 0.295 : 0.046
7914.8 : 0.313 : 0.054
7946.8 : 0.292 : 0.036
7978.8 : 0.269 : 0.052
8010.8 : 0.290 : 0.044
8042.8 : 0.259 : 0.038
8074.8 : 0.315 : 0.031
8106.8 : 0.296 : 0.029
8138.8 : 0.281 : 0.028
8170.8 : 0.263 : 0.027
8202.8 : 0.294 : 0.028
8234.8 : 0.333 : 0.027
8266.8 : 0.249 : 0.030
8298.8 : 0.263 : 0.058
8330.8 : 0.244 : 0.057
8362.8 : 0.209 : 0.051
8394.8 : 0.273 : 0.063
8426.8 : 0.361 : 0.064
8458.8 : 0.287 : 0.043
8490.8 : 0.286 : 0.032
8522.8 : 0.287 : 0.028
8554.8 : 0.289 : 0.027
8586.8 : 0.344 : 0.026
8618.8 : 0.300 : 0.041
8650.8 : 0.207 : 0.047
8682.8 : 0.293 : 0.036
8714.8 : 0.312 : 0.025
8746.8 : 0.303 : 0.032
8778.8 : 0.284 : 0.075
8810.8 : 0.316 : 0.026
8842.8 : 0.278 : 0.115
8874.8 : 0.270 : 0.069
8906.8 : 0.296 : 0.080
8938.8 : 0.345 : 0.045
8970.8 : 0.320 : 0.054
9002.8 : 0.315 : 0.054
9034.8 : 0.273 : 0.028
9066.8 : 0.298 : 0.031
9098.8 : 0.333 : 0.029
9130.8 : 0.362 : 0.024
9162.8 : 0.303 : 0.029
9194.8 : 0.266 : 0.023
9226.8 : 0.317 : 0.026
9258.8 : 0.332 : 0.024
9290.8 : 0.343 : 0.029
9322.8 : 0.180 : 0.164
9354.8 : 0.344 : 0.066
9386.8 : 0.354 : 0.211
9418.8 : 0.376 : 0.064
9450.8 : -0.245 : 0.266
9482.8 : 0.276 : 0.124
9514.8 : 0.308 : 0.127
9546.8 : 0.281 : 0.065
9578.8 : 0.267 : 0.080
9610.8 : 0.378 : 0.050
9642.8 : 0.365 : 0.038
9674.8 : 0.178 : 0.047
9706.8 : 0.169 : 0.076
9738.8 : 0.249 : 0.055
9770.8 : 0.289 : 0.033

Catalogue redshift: 1.024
